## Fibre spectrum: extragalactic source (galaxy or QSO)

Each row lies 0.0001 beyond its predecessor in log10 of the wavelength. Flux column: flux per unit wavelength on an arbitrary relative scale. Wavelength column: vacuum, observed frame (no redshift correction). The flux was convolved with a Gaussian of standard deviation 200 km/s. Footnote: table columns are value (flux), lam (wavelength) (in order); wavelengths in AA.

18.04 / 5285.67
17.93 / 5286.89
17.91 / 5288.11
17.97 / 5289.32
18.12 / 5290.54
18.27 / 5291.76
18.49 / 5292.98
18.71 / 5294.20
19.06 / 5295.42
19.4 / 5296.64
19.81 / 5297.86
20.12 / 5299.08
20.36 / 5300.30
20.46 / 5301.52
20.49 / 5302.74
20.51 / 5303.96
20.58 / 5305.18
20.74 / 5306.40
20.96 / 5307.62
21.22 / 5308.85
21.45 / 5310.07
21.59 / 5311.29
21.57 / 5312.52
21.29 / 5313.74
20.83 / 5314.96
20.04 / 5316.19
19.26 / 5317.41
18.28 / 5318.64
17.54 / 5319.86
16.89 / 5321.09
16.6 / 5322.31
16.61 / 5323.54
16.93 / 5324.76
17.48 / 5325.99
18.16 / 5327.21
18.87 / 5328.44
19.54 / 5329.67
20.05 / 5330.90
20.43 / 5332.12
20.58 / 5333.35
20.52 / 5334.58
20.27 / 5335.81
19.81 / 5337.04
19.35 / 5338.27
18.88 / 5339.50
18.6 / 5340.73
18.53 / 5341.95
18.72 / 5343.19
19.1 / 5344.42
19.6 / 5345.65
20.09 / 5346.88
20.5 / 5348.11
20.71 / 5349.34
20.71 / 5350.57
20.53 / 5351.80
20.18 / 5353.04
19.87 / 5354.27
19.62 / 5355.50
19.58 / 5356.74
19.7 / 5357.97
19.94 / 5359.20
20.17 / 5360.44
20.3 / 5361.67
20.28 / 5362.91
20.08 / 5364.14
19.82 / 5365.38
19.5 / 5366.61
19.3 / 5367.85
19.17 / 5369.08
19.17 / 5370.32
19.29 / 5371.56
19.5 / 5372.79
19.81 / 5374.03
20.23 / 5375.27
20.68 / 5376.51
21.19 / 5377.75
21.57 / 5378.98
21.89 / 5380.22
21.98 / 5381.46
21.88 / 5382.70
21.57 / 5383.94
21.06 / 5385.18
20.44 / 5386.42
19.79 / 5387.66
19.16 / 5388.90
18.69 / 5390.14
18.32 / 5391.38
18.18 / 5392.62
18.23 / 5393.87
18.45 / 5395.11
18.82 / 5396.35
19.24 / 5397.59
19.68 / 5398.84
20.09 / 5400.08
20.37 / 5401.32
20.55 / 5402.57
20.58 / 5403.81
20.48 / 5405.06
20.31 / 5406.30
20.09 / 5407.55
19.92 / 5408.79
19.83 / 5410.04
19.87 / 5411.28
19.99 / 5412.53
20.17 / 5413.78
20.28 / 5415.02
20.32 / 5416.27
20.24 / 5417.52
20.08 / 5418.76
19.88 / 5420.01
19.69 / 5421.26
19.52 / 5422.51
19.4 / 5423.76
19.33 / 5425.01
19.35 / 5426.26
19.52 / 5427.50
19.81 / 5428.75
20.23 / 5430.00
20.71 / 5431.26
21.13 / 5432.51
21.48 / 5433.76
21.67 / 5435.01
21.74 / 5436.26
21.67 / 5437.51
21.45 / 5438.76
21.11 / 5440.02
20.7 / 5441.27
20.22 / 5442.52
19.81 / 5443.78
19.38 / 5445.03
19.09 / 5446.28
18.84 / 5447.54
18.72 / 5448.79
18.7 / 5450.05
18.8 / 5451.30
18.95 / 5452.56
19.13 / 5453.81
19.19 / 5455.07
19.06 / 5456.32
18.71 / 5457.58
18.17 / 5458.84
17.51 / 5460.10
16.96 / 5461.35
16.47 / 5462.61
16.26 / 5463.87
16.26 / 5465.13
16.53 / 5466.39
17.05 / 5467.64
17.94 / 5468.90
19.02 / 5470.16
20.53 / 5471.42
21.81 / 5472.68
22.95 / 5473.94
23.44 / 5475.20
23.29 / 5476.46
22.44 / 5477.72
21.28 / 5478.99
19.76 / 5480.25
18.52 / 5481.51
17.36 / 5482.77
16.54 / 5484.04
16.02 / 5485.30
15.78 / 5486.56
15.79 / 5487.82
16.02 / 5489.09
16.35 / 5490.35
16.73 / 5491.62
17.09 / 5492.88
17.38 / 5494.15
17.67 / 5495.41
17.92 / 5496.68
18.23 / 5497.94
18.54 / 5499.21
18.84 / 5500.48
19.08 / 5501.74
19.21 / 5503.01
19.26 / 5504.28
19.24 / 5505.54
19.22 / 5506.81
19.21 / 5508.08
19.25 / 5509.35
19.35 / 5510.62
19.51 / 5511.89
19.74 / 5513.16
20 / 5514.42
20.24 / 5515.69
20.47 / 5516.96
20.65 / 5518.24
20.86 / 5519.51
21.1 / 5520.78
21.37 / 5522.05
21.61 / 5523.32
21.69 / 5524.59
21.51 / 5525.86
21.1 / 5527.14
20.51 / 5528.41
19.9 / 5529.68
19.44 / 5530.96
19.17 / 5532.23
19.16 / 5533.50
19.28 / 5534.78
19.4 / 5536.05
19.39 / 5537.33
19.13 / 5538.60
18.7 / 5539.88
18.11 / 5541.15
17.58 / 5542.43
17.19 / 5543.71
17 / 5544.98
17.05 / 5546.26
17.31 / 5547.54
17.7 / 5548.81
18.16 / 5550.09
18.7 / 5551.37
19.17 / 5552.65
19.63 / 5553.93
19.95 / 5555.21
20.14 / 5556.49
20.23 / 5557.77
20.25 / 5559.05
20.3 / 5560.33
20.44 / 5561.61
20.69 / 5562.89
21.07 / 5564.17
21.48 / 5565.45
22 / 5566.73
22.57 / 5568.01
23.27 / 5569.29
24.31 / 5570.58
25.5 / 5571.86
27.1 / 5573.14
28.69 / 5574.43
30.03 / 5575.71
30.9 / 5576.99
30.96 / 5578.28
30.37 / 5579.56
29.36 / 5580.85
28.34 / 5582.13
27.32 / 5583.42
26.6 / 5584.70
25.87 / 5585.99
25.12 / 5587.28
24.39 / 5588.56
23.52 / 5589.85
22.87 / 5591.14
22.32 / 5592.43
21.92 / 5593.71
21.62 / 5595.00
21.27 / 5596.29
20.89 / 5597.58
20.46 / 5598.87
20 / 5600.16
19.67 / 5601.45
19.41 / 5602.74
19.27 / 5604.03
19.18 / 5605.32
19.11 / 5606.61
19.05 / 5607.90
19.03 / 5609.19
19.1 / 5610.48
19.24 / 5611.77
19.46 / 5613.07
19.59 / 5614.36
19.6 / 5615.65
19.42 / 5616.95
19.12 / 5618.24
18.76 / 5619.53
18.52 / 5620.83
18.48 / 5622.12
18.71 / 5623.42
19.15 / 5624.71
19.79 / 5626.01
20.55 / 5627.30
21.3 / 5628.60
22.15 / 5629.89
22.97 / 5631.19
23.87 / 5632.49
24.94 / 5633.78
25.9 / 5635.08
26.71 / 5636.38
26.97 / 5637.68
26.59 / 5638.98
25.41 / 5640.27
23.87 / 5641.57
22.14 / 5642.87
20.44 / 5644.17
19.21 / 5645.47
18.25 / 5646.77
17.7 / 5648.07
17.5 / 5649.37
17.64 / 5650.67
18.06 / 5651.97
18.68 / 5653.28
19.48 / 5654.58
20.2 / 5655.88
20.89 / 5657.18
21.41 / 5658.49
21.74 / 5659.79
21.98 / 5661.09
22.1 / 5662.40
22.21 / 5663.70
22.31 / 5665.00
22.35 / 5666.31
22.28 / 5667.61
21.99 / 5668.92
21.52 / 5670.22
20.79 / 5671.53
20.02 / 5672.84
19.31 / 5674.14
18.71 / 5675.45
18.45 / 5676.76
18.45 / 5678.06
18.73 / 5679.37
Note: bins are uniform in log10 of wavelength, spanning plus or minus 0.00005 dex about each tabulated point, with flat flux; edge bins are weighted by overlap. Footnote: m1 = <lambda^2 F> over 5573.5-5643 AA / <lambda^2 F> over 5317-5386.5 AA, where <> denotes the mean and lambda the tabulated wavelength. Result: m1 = 1.3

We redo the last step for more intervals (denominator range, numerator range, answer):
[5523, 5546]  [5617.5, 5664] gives 1.14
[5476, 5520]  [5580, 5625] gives 1.18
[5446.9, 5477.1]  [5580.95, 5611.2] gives 1.23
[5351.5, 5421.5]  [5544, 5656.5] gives 1.17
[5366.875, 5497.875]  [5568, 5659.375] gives 1.22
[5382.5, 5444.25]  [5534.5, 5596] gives 1.18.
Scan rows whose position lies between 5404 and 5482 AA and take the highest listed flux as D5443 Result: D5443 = 23.44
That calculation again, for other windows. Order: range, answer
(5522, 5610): 30.96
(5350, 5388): 21.98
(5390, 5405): 20.58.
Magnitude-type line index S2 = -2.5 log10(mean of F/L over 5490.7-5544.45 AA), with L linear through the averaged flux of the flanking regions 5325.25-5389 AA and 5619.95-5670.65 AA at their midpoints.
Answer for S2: 0.078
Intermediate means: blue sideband 20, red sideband 21.4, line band 19.3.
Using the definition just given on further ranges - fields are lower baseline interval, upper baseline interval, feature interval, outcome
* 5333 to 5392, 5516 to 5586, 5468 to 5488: 0.08 mag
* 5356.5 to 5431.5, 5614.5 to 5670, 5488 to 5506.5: 0.14 mag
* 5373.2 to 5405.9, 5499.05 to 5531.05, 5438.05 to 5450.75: 0.02 mag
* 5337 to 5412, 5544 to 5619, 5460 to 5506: 0.14 mag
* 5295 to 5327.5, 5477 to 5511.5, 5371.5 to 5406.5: -0.06 mag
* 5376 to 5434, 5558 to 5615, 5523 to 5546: 0.15 mag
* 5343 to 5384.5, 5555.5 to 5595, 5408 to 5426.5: 0.07 mag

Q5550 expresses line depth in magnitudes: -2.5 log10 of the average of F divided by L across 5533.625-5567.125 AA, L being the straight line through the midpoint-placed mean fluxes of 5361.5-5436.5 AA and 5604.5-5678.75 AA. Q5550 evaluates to 0.07 mag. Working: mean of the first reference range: 20.1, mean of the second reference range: 20.7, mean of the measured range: 19.2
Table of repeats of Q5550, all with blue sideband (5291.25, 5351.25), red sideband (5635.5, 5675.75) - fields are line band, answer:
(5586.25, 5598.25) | -0.09 mag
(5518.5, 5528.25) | -0.03 mag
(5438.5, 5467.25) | 0.09 mag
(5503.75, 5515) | 0.06 mag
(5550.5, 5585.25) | -0.15 mag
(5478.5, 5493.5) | 0.18 mag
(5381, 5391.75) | -0.02 mag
